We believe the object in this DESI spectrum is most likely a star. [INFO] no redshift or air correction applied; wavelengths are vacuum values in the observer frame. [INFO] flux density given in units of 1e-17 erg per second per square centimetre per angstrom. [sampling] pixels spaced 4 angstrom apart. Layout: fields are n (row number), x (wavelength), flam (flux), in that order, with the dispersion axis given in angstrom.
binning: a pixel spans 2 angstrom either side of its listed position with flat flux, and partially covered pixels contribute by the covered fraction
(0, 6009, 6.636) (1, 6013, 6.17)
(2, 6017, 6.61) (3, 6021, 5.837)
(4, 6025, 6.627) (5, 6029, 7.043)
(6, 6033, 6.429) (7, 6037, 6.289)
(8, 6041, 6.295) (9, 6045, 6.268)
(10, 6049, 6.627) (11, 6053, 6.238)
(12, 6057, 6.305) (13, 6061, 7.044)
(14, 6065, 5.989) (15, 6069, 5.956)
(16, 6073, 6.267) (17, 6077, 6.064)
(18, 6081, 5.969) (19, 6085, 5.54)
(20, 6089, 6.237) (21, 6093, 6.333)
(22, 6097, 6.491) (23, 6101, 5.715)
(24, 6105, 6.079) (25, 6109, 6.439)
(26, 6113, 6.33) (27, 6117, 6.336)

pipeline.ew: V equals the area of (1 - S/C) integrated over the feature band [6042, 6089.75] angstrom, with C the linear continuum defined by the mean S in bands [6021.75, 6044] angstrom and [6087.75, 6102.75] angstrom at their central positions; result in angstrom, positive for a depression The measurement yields 0.95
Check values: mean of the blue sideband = 6.49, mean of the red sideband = 6.2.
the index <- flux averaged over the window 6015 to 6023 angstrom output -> 6.22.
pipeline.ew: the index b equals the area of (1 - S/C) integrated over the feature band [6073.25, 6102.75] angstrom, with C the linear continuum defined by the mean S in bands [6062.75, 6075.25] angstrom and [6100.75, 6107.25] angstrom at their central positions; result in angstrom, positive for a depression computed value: -0.2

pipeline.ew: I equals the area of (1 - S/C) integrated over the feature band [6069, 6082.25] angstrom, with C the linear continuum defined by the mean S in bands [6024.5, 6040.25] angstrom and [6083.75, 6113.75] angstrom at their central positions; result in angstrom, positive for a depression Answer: 0.4 angstrom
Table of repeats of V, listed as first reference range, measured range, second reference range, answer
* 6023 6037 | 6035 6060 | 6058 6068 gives 0.6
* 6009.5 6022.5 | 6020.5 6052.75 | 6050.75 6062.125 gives -0.3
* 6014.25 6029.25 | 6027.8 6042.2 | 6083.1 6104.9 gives -0.3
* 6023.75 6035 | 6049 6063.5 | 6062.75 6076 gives -0.5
